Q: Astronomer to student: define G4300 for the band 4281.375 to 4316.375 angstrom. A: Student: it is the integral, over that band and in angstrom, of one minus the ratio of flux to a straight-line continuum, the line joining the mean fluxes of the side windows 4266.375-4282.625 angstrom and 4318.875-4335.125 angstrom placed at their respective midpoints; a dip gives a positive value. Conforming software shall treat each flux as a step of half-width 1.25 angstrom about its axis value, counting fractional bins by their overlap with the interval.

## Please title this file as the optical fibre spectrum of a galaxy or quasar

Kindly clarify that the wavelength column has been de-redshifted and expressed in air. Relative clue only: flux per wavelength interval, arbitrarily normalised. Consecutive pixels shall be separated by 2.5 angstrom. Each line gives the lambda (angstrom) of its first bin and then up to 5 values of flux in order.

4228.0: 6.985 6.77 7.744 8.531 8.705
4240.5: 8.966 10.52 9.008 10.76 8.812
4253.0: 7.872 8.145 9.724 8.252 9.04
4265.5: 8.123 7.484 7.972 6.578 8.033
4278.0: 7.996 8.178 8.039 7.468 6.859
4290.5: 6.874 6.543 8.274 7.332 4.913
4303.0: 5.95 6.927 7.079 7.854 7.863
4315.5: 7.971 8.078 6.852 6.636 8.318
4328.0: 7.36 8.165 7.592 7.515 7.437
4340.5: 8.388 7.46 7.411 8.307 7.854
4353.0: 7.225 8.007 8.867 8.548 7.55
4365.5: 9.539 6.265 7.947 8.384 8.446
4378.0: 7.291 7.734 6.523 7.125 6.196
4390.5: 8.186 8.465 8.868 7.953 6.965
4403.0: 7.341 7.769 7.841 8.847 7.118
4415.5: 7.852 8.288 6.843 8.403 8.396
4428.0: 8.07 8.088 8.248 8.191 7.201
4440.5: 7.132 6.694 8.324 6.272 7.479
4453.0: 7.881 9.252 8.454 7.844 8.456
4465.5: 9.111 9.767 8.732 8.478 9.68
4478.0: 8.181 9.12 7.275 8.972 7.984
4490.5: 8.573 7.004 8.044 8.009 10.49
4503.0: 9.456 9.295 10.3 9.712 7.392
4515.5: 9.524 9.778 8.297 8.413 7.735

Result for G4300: 2.23 angstrom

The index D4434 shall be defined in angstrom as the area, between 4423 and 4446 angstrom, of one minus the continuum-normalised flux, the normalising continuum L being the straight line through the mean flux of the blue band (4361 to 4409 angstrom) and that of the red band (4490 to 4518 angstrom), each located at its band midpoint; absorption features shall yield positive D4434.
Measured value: 1.09 angstrom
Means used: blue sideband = 7.72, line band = 7.83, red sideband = 8.94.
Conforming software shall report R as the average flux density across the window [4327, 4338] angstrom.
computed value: 7.64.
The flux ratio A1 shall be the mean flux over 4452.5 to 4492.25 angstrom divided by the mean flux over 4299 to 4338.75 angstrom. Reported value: 1.18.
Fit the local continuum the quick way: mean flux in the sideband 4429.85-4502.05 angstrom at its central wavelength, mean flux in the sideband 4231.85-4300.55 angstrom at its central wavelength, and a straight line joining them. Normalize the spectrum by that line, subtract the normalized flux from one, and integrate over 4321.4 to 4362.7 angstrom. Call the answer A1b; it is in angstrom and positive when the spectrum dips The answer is 1.9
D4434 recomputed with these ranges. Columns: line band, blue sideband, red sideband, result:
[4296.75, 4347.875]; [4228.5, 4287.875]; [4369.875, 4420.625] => 4.3 angstrom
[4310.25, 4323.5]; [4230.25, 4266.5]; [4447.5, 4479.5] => 1.7 angstrom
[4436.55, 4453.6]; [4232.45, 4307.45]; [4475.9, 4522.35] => 2.6 angstrom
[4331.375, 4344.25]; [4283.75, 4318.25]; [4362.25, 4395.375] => -0.5 angstrom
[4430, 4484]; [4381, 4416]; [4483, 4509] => 0.8 angstrom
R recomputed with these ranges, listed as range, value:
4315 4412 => 7.77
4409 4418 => 7.98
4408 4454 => 7.74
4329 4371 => 7.88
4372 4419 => 7.74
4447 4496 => 8.34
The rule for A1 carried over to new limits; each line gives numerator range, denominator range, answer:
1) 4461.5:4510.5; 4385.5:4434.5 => 1.12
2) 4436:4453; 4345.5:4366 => 0.89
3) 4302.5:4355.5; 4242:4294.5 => 0.92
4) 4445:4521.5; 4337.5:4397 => 1.10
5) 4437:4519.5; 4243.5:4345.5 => 1.09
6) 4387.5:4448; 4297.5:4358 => 1.04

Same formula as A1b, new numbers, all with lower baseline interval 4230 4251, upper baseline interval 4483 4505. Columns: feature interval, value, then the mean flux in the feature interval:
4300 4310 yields 2.71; 6.44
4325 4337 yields 1.42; 7.75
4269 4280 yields 1.50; 7.68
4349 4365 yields 1.21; 8.08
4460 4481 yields -0.70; 8.84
